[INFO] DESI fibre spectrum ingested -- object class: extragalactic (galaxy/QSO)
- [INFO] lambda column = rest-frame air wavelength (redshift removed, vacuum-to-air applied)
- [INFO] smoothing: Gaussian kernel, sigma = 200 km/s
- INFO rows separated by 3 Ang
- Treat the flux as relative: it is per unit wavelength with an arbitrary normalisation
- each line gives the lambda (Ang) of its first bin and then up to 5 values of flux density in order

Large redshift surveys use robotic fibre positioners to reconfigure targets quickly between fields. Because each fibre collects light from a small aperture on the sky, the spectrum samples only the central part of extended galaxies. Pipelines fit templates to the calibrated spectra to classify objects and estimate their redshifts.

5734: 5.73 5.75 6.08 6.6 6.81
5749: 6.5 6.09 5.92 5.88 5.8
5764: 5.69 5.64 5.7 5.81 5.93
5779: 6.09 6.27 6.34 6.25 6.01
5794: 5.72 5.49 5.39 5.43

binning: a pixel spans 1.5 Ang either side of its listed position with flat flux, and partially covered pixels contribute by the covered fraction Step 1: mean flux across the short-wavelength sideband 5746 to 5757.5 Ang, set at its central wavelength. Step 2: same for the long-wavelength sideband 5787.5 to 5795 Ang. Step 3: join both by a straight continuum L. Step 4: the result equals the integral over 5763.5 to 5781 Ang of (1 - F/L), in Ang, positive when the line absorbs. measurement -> 0.8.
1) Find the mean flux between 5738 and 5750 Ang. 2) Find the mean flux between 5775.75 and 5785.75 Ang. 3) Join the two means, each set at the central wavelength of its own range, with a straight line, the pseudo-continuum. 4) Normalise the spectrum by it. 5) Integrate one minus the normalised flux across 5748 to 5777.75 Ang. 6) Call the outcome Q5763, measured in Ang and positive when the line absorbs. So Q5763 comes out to 2.0 Ang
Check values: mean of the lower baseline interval 6.47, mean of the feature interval 5.89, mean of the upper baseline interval 6.17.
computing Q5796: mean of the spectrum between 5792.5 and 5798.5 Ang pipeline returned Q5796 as 5.6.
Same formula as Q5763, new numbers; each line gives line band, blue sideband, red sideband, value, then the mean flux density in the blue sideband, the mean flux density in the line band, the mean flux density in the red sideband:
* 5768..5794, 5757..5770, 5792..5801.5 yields -1.7 Ang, 5.74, 6.02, 5.56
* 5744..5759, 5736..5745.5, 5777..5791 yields -0.1 Ang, 6.23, 6.26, 6.2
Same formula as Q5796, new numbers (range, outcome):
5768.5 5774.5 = 5.75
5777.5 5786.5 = 6.23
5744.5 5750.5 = 6.66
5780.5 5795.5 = 6.12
